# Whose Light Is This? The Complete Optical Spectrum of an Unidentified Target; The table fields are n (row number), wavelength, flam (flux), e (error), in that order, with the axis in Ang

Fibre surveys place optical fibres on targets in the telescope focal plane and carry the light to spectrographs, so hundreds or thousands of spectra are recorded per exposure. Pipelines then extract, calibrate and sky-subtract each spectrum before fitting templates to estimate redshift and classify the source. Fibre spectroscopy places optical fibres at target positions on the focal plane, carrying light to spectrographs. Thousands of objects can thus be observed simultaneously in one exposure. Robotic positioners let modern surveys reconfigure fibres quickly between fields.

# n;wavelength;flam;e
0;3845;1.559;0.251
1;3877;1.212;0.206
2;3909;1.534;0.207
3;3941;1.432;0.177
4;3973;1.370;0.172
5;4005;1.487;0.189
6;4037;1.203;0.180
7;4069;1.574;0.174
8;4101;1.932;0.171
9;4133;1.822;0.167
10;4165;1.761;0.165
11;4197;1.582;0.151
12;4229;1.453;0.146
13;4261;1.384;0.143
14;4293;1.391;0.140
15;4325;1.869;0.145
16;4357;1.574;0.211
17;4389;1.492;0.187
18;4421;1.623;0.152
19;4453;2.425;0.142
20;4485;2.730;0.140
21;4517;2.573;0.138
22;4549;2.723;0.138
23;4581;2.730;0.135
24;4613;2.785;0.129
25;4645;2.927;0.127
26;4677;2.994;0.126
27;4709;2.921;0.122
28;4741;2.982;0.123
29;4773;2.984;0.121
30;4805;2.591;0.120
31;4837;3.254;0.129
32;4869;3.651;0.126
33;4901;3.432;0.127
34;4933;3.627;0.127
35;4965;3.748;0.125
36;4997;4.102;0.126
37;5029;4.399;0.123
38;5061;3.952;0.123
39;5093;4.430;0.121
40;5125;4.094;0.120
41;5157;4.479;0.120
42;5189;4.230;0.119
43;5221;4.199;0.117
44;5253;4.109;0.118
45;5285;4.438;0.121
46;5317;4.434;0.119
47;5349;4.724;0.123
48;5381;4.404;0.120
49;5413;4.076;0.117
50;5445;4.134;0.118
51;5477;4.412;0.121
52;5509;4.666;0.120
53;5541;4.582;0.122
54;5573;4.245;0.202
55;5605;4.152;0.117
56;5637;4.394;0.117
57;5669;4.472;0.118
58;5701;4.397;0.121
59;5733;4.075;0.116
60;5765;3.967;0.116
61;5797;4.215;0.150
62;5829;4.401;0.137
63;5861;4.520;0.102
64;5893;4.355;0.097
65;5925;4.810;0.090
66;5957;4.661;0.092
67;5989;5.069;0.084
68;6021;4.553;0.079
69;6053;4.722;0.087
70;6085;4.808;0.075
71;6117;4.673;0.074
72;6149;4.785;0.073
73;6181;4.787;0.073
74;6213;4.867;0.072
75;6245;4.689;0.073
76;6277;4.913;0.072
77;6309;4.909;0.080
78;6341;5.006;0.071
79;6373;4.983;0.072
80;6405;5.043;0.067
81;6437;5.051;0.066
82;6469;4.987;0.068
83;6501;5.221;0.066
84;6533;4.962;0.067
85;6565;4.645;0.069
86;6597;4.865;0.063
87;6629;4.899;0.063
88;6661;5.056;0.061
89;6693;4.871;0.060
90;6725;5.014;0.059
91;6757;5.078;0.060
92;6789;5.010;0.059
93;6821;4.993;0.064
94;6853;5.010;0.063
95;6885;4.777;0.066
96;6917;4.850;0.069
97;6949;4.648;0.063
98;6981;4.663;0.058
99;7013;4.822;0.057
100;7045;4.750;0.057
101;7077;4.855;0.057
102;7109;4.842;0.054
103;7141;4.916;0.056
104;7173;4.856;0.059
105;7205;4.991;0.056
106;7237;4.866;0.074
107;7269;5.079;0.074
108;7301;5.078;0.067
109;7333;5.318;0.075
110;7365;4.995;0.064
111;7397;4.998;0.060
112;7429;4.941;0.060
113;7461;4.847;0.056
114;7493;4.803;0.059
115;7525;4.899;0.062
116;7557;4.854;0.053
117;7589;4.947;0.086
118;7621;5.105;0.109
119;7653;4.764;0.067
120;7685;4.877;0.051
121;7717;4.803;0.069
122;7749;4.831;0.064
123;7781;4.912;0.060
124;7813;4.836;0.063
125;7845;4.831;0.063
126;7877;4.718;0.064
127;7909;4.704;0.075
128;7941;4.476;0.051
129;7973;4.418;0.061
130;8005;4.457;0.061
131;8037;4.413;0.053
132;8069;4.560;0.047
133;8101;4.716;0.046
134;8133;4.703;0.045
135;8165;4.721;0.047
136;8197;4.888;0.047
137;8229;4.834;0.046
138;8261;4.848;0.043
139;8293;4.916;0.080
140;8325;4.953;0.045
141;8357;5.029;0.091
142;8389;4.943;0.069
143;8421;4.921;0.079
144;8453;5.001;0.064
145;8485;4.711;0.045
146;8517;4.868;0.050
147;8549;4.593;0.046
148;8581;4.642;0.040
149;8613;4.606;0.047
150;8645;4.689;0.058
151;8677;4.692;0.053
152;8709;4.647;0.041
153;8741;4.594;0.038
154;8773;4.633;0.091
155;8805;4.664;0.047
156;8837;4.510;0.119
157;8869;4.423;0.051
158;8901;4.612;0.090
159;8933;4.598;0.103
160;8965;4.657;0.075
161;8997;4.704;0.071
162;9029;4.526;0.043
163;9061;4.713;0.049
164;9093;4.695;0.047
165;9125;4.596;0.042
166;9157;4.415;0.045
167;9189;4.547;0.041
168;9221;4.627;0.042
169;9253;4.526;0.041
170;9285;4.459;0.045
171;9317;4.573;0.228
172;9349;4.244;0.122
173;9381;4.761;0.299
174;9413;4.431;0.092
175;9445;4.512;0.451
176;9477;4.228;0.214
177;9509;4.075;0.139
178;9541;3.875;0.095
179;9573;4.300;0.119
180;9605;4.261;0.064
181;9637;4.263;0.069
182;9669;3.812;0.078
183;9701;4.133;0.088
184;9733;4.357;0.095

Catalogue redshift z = 0.12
